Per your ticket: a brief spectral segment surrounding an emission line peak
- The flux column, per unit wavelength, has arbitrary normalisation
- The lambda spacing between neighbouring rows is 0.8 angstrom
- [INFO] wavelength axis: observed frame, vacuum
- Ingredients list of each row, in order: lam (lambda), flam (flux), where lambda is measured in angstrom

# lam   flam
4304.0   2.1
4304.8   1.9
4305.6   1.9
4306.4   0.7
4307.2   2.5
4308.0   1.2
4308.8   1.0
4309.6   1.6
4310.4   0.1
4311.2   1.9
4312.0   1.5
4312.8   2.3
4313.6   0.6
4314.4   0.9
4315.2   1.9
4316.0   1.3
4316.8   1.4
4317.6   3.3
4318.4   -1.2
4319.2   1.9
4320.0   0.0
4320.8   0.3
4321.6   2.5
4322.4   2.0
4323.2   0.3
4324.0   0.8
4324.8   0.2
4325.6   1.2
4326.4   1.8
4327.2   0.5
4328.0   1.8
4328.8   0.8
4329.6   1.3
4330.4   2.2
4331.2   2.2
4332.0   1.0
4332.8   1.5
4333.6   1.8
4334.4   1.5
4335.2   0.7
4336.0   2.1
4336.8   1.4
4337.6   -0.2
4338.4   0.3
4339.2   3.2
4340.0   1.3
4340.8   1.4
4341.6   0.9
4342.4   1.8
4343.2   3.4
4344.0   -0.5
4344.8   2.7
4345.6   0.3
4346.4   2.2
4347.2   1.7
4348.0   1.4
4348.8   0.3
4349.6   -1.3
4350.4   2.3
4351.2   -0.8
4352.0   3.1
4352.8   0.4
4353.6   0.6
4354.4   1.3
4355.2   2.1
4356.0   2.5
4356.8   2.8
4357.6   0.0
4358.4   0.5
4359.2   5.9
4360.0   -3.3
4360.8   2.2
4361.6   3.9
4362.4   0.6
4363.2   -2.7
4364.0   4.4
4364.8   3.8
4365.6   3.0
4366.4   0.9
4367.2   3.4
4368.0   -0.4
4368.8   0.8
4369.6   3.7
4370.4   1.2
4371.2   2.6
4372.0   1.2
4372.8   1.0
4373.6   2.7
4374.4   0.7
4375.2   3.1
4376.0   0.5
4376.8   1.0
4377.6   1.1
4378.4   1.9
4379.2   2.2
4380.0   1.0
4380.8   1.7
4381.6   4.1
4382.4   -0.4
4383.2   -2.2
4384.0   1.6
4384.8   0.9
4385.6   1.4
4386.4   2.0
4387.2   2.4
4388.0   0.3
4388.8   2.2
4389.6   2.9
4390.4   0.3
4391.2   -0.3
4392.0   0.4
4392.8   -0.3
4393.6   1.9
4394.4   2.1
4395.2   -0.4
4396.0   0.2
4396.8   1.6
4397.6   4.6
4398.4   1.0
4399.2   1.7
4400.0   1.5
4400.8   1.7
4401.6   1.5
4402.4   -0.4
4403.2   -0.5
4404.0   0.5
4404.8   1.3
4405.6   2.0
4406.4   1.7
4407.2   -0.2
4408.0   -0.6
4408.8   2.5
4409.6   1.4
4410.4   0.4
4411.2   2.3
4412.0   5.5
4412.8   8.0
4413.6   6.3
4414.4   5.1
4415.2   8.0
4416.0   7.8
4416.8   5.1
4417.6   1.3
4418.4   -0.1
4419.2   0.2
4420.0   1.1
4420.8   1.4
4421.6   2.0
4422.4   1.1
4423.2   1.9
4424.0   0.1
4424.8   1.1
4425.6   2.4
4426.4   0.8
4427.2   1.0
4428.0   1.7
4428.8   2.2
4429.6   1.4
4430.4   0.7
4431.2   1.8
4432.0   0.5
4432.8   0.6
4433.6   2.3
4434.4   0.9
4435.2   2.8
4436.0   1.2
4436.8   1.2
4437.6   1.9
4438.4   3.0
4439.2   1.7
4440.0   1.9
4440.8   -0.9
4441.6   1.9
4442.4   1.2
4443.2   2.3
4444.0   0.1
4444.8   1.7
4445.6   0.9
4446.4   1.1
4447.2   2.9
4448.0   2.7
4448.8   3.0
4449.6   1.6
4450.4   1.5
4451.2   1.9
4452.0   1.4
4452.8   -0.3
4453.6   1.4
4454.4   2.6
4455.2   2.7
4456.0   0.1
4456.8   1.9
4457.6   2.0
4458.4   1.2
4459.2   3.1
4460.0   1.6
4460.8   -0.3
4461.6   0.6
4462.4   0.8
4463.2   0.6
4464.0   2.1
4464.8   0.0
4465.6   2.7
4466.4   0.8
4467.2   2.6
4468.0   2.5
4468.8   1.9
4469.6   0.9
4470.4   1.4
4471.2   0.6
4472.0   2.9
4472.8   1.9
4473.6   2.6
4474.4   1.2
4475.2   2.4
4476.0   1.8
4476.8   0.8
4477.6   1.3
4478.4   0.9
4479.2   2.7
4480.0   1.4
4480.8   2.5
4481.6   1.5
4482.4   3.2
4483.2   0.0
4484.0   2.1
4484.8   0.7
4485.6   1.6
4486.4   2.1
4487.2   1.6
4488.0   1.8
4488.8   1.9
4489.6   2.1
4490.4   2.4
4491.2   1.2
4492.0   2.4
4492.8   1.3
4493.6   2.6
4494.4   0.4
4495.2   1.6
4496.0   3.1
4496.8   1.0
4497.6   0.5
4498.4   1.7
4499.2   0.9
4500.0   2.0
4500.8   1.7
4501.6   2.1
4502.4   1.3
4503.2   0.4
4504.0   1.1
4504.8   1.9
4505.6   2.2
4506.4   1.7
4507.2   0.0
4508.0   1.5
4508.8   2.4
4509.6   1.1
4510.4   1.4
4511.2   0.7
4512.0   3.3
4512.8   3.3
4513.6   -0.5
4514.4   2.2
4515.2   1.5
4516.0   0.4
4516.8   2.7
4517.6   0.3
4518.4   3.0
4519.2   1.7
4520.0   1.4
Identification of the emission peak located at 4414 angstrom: [O II] 3727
